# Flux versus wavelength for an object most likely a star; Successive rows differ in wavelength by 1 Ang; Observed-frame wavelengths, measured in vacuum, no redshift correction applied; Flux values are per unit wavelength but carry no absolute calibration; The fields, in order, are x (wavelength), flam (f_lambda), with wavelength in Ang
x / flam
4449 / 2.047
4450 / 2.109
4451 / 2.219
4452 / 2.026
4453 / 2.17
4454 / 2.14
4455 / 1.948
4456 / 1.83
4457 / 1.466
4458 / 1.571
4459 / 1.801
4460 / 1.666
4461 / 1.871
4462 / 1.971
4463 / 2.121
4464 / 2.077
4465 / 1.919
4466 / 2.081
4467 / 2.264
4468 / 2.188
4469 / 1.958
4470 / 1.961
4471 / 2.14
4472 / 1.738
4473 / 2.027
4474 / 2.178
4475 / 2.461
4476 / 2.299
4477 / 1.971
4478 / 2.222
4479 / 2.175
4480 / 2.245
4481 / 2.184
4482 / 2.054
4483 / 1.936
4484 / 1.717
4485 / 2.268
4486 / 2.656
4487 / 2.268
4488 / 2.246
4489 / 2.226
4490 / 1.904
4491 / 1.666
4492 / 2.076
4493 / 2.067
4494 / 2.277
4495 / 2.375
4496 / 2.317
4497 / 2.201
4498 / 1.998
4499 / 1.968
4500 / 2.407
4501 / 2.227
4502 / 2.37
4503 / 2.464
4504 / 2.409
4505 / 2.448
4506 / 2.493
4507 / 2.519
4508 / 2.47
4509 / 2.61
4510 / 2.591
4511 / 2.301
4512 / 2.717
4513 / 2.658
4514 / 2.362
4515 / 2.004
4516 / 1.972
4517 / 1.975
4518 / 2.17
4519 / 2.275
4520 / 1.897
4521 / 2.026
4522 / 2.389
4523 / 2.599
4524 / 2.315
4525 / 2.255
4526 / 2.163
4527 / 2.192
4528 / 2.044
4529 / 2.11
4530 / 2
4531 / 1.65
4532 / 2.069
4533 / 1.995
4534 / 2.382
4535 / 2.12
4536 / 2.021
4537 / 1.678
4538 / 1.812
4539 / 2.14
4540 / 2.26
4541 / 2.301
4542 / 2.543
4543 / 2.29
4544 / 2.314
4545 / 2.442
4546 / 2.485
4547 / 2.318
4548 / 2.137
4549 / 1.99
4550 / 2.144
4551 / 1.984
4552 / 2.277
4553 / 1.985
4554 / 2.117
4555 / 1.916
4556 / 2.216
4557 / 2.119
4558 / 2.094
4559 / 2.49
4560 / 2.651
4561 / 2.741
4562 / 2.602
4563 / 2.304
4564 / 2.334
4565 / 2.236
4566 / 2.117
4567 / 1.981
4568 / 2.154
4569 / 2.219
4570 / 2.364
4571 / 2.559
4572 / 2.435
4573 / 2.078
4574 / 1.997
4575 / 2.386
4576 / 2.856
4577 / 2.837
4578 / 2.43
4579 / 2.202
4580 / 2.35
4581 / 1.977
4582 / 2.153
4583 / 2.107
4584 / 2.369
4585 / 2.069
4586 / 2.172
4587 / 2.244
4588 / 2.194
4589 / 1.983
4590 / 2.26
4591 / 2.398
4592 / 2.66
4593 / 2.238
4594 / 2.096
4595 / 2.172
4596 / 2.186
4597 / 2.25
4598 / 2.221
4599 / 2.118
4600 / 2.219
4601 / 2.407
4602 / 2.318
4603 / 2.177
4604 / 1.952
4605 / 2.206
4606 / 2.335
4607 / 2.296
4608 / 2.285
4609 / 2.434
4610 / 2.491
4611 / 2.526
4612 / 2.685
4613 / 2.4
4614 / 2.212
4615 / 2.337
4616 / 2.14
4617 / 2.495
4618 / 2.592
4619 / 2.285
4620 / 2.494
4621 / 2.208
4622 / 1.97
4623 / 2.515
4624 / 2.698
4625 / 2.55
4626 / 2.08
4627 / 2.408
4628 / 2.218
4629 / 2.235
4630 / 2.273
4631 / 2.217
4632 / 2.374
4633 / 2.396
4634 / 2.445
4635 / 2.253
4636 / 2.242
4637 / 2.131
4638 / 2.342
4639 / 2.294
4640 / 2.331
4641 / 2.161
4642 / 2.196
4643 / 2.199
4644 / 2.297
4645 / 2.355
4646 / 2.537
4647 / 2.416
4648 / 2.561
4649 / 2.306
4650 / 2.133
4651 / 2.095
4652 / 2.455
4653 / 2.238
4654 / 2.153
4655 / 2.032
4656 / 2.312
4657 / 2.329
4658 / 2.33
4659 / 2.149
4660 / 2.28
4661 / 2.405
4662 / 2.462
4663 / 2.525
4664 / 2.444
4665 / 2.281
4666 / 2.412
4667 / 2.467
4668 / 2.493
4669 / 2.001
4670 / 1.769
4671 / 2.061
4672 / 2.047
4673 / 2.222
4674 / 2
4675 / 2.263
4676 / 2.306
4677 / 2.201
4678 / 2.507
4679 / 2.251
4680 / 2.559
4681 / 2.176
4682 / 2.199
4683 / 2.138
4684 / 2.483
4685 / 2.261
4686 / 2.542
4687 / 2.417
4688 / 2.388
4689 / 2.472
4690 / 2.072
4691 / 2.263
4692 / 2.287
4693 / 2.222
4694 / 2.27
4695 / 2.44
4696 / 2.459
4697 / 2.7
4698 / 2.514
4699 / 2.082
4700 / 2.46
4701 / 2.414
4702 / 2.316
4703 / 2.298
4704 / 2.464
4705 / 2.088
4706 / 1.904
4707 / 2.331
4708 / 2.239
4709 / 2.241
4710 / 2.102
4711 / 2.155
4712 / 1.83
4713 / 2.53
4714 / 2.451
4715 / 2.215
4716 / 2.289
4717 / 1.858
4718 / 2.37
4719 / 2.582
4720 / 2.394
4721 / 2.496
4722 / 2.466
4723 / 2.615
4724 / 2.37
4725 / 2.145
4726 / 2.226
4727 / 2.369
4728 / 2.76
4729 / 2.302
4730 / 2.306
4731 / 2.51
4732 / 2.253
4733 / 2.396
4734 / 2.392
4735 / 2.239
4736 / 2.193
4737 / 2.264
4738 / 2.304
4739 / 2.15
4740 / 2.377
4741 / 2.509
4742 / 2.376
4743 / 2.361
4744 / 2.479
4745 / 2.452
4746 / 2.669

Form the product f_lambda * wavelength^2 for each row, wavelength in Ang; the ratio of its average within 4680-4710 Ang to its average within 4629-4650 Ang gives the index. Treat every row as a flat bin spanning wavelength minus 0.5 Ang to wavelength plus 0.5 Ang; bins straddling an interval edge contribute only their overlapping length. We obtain 1.0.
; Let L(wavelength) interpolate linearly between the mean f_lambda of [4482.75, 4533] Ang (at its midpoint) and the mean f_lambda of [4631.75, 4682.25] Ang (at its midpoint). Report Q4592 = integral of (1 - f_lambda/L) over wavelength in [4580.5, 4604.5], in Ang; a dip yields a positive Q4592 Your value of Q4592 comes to 0.6 Ang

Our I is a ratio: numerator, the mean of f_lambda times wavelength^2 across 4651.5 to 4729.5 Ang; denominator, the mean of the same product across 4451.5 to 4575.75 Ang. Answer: 1.14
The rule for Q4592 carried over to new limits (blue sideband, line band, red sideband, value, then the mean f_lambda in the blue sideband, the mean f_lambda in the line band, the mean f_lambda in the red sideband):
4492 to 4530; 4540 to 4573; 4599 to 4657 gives 0.28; 2.28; 2.27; 2.31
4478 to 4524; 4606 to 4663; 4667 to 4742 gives -1.10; 2.25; 2.33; 2.3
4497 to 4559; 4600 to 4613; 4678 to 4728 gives -0.43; 2.22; 2.34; 2.32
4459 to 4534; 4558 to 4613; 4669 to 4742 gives -1.88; 2.18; 2.3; 2.3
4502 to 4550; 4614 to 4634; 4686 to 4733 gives -0.46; 2.24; 2.34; 2.33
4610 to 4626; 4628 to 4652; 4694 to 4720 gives 0.78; 2.4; 2.3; 2.29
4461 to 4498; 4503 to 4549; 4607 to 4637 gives -1.00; 2.12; 2.24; 2.36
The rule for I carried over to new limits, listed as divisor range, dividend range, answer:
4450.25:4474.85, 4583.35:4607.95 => 1.19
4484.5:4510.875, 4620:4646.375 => 1.07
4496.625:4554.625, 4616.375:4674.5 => 1.09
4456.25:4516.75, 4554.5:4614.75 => 1.11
